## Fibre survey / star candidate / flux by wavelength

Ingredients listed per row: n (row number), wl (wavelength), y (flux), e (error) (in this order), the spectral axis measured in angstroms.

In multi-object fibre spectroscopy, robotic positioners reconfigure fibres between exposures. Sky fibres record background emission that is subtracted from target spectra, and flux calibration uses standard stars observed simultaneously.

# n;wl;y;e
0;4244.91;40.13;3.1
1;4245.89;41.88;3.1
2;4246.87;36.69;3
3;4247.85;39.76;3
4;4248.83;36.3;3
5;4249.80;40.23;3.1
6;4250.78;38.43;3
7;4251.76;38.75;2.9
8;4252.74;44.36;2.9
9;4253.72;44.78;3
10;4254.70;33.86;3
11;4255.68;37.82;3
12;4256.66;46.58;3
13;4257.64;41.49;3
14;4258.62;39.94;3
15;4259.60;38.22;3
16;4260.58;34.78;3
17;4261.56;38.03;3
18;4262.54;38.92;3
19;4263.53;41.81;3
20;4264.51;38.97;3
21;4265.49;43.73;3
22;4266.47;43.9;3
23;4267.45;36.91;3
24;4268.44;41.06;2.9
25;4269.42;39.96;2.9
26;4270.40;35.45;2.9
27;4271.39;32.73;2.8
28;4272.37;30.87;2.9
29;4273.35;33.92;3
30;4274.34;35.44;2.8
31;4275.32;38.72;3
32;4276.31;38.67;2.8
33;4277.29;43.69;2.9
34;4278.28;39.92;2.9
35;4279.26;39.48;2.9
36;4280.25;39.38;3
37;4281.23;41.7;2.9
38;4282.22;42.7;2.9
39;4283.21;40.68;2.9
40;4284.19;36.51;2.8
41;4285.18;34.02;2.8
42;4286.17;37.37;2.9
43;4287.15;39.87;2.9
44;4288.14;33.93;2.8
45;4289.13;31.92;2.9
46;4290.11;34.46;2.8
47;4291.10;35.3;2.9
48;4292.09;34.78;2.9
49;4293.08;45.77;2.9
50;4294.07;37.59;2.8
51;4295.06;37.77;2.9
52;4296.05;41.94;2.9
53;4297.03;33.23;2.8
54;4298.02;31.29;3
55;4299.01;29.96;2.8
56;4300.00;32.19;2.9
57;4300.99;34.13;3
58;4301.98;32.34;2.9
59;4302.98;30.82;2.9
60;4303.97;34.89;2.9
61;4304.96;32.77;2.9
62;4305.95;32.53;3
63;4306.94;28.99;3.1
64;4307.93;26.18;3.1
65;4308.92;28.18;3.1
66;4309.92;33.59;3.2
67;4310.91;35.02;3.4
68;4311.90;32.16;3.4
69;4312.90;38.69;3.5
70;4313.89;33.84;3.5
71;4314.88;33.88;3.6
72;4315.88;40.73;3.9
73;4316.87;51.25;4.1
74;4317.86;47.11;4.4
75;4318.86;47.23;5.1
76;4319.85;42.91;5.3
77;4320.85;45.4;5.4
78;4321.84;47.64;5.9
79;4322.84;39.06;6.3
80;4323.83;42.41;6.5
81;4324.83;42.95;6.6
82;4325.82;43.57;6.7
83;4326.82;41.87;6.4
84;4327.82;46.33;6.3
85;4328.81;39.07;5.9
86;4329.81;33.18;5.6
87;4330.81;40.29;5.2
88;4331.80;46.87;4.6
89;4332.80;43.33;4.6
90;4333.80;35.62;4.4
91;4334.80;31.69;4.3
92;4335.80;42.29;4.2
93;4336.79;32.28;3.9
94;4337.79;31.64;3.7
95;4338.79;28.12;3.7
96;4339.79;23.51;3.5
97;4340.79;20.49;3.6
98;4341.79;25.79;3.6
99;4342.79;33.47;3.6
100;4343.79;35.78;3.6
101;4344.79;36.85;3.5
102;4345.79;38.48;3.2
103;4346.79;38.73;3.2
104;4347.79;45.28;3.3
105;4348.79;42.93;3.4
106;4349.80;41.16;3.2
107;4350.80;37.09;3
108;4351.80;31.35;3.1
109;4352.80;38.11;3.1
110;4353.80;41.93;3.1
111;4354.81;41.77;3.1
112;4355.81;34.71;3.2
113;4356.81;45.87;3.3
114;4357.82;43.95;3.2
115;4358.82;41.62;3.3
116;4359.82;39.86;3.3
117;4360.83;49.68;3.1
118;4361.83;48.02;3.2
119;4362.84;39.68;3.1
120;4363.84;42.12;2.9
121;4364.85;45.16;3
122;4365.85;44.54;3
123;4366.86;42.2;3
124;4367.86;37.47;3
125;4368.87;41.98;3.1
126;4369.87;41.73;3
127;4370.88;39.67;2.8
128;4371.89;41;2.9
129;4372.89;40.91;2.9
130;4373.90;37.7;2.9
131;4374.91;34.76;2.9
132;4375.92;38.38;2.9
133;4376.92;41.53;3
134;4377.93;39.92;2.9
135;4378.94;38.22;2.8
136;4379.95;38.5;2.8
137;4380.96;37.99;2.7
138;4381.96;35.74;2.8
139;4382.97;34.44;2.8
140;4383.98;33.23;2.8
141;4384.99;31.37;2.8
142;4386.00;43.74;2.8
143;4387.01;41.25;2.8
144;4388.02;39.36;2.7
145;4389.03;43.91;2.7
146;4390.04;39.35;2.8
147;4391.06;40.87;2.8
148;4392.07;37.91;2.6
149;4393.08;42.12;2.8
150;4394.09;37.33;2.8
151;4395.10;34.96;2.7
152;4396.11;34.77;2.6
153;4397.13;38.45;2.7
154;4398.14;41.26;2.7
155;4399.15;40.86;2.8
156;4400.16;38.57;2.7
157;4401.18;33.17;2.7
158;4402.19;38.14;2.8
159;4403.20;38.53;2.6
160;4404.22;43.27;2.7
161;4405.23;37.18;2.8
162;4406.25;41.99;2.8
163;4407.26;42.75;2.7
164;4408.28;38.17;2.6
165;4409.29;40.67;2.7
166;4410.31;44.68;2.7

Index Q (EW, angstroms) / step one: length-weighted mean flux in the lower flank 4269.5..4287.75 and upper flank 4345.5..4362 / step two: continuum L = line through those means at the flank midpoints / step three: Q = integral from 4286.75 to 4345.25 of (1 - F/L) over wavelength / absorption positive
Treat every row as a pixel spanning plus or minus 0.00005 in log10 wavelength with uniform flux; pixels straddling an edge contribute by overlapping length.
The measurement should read 4.6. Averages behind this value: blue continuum 37.9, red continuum 41.1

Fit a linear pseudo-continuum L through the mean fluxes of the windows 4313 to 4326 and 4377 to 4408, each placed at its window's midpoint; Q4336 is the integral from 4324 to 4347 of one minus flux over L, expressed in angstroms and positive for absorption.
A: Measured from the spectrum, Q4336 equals 3.13 angstroms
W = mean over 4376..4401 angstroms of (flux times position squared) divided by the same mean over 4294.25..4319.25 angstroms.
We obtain 1.14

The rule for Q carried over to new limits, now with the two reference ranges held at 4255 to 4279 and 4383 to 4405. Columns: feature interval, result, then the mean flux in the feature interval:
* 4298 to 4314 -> 2.7 angstroms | 32.2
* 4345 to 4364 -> -1.2 angstroms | 41.1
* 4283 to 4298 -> 0.8 angstroms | 36.8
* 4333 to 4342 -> 1.8 angstroms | 30.7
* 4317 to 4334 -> -1.9 angstroms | 42.9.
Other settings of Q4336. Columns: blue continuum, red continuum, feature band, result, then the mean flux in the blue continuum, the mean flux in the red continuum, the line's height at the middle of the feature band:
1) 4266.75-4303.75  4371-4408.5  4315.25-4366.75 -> -2.8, 36.7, 38.7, 37.8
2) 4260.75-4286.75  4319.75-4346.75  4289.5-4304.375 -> 1.2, 38.6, 37.4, 38.1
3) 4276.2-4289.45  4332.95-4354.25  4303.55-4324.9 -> -0.7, 38.6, 35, 36.8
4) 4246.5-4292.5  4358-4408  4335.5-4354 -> 2.1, 38.5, 39.8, 39.3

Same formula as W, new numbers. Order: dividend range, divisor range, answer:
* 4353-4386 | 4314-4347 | 1.07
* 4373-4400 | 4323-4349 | 1.06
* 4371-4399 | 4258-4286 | 1.05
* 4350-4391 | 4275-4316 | 1.16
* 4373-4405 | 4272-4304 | 1.10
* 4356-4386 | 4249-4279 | 1.08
